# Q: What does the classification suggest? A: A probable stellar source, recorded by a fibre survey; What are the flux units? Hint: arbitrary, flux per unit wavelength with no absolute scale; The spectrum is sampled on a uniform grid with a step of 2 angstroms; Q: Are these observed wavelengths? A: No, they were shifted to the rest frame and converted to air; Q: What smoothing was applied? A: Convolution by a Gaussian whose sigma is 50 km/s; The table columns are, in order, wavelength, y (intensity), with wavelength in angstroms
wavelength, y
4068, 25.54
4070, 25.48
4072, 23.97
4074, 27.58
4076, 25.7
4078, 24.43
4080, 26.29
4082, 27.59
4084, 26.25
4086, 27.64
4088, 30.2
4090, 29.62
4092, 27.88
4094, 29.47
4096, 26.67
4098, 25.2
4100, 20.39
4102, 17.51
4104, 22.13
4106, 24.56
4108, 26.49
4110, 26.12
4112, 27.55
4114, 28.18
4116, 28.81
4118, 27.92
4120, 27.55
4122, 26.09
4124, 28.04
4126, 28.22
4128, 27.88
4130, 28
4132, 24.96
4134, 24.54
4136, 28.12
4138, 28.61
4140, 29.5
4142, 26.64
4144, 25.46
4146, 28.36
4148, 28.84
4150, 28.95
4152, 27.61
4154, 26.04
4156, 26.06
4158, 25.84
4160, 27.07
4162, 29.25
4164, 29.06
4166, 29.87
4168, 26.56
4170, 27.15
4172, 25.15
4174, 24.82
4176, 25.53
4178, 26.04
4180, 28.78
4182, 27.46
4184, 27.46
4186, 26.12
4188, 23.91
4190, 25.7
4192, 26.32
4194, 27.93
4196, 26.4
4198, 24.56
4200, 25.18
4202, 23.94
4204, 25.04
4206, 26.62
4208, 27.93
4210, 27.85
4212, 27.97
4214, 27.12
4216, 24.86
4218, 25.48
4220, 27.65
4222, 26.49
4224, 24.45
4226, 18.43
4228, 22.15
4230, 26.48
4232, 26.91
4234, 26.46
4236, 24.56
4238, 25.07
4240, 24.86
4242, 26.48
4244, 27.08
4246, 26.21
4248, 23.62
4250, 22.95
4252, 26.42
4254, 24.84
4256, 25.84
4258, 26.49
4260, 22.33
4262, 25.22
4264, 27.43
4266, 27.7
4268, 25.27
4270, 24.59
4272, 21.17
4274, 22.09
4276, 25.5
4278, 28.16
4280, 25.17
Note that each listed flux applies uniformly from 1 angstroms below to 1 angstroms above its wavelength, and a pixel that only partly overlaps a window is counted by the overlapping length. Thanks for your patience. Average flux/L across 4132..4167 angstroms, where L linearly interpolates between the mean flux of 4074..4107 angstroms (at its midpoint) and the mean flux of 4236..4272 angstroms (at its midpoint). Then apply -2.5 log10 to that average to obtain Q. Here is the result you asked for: -0.08 mag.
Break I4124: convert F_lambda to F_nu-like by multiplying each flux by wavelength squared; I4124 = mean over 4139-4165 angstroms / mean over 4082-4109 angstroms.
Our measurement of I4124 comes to 1.1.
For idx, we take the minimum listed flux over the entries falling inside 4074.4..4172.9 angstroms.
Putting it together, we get 17.51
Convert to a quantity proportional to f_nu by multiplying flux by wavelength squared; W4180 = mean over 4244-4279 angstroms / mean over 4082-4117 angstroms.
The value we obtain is 1.04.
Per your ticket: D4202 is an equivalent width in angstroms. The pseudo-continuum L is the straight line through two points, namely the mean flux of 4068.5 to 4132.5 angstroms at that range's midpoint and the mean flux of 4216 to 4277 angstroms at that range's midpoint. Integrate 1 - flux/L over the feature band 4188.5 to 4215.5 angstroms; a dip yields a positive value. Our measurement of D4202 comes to -0.9 angstroms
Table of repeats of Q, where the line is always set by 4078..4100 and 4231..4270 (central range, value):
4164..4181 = -0.02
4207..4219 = -0.04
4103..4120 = 0.02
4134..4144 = -0.04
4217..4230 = 0.07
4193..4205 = 0.02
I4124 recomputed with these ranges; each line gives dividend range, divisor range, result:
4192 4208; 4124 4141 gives 0.97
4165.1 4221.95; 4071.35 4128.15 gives 1.05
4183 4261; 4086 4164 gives 0.99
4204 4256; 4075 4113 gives 1.05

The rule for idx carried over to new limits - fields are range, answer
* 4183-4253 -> 18.43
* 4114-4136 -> 24.54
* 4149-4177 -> 24.82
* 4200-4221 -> 23.94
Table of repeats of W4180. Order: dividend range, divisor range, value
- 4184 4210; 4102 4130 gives 1.01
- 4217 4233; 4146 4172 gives 0.92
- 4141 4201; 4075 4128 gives 1.05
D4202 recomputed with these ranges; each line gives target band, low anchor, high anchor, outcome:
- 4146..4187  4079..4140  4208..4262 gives -1.8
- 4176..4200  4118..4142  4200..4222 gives 0.3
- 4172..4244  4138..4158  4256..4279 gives 1.3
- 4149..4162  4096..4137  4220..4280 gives -0.7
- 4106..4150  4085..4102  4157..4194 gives -1.2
